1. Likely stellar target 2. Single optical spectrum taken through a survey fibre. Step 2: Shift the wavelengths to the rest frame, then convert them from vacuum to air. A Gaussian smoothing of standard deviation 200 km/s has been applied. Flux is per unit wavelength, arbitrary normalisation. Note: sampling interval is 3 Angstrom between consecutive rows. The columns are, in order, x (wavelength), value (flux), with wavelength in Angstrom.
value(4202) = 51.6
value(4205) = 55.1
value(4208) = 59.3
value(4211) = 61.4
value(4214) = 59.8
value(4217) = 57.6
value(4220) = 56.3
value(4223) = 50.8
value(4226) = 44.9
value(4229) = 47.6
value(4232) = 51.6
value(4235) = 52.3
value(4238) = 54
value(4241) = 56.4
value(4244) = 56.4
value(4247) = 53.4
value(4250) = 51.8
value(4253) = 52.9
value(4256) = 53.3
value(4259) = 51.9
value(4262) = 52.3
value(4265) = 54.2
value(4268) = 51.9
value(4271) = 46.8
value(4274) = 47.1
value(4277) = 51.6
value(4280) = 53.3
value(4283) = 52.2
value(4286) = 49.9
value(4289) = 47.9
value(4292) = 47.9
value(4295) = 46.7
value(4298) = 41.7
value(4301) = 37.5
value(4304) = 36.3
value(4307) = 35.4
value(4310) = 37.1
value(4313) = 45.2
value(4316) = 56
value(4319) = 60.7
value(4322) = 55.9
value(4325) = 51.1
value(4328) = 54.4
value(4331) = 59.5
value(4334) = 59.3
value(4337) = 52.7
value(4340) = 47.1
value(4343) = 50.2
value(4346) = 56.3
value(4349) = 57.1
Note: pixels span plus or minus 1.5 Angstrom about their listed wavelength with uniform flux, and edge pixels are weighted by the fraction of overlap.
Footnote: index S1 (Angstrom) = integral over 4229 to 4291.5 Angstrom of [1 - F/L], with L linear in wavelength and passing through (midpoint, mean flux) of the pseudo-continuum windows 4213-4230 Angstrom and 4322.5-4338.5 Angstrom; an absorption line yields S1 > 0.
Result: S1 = 2.1 Angstrom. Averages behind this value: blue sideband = 52.8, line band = 51.9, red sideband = 55.4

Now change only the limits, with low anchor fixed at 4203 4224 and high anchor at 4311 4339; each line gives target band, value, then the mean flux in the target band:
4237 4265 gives 1.3 Angstrom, 53.6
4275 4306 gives 5.1 Angstrom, 46.3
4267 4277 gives 1.2 Angstrom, 48.9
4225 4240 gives 1.7 Angstrom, 50.5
